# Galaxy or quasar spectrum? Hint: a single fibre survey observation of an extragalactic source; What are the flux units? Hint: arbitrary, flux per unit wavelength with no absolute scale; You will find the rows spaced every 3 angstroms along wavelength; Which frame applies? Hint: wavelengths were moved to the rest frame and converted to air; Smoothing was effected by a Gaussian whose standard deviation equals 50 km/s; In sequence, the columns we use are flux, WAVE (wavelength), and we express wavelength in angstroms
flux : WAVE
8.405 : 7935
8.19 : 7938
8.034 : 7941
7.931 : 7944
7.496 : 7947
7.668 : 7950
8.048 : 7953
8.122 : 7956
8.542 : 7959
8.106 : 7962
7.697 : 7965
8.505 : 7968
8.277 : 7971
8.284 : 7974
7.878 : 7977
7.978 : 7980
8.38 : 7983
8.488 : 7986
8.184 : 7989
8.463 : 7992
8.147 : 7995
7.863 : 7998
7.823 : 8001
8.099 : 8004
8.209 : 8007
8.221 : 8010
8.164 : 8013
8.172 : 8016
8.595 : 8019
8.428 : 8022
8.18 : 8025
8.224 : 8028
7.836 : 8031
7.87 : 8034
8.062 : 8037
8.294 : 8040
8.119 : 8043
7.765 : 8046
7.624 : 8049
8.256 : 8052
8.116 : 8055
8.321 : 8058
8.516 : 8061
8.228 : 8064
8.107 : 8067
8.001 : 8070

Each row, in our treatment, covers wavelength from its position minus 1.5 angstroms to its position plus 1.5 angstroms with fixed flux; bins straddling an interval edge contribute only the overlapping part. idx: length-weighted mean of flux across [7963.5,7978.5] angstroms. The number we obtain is 8.13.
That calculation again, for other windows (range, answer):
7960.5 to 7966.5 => 7.9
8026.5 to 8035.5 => 7.98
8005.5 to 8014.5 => 8.2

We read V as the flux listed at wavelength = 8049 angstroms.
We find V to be 7.624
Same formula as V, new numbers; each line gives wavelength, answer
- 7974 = 8.284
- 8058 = 8.321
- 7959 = 8.542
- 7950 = 7.668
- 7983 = 8.38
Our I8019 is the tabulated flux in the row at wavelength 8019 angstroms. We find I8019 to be 8.595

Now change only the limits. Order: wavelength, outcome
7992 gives 8.463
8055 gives 8.116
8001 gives 7.823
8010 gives 8.221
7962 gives 8.106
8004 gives 8.099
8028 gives 8.224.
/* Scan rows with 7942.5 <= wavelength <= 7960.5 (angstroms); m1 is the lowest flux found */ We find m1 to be 7.496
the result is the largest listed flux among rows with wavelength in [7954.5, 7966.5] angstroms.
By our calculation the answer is 8.542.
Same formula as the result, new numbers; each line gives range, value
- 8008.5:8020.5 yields 8.595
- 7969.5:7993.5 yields 8.488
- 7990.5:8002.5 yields 8.463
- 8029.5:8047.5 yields 8.294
